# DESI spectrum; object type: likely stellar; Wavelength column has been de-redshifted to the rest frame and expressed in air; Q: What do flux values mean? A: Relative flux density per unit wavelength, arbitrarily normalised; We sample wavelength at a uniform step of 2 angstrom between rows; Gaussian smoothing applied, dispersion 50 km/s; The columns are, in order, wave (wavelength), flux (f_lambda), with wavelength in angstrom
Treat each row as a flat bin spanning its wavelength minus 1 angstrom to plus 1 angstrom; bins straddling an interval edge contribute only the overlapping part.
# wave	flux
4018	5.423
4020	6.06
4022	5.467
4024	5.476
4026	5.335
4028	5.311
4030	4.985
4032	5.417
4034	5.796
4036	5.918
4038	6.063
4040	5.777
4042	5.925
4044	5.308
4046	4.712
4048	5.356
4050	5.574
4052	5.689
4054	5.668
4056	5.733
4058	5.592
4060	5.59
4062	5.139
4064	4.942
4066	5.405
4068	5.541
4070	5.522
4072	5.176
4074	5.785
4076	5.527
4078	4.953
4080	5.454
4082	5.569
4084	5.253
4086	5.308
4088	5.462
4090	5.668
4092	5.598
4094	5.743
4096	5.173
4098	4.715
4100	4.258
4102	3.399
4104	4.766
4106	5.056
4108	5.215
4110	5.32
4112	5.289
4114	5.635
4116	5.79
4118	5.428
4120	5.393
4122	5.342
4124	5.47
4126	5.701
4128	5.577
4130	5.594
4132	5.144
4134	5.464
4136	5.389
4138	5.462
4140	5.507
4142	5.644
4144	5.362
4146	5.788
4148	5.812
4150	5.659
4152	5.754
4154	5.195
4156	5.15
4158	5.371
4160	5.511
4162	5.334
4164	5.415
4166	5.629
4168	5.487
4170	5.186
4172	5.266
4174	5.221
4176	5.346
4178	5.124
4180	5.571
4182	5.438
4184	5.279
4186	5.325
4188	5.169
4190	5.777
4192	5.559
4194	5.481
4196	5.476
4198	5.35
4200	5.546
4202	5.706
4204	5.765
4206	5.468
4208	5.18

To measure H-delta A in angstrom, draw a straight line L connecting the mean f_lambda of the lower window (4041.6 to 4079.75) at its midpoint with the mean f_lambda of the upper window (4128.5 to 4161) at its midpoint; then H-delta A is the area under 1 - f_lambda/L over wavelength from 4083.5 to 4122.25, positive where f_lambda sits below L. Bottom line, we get 1.9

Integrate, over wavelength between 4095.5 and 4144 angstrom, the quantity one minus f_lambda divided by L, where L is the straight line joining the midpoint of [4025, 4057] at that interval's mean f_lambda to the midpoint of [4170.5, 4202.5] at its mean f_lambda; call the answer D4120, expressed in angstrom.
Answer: 2.0 angstrom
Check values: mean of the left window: 5.54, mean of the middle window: 5.24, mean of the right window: 5.41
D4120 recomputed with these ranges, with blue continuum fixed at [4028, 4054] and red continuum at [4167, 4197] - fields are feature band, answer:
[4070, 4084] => 0.2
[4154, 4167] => 0.0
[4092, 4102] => 1.1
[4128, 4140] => 0.0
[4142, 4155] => -0.4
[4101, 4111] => 1.3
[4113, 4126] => -0.2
